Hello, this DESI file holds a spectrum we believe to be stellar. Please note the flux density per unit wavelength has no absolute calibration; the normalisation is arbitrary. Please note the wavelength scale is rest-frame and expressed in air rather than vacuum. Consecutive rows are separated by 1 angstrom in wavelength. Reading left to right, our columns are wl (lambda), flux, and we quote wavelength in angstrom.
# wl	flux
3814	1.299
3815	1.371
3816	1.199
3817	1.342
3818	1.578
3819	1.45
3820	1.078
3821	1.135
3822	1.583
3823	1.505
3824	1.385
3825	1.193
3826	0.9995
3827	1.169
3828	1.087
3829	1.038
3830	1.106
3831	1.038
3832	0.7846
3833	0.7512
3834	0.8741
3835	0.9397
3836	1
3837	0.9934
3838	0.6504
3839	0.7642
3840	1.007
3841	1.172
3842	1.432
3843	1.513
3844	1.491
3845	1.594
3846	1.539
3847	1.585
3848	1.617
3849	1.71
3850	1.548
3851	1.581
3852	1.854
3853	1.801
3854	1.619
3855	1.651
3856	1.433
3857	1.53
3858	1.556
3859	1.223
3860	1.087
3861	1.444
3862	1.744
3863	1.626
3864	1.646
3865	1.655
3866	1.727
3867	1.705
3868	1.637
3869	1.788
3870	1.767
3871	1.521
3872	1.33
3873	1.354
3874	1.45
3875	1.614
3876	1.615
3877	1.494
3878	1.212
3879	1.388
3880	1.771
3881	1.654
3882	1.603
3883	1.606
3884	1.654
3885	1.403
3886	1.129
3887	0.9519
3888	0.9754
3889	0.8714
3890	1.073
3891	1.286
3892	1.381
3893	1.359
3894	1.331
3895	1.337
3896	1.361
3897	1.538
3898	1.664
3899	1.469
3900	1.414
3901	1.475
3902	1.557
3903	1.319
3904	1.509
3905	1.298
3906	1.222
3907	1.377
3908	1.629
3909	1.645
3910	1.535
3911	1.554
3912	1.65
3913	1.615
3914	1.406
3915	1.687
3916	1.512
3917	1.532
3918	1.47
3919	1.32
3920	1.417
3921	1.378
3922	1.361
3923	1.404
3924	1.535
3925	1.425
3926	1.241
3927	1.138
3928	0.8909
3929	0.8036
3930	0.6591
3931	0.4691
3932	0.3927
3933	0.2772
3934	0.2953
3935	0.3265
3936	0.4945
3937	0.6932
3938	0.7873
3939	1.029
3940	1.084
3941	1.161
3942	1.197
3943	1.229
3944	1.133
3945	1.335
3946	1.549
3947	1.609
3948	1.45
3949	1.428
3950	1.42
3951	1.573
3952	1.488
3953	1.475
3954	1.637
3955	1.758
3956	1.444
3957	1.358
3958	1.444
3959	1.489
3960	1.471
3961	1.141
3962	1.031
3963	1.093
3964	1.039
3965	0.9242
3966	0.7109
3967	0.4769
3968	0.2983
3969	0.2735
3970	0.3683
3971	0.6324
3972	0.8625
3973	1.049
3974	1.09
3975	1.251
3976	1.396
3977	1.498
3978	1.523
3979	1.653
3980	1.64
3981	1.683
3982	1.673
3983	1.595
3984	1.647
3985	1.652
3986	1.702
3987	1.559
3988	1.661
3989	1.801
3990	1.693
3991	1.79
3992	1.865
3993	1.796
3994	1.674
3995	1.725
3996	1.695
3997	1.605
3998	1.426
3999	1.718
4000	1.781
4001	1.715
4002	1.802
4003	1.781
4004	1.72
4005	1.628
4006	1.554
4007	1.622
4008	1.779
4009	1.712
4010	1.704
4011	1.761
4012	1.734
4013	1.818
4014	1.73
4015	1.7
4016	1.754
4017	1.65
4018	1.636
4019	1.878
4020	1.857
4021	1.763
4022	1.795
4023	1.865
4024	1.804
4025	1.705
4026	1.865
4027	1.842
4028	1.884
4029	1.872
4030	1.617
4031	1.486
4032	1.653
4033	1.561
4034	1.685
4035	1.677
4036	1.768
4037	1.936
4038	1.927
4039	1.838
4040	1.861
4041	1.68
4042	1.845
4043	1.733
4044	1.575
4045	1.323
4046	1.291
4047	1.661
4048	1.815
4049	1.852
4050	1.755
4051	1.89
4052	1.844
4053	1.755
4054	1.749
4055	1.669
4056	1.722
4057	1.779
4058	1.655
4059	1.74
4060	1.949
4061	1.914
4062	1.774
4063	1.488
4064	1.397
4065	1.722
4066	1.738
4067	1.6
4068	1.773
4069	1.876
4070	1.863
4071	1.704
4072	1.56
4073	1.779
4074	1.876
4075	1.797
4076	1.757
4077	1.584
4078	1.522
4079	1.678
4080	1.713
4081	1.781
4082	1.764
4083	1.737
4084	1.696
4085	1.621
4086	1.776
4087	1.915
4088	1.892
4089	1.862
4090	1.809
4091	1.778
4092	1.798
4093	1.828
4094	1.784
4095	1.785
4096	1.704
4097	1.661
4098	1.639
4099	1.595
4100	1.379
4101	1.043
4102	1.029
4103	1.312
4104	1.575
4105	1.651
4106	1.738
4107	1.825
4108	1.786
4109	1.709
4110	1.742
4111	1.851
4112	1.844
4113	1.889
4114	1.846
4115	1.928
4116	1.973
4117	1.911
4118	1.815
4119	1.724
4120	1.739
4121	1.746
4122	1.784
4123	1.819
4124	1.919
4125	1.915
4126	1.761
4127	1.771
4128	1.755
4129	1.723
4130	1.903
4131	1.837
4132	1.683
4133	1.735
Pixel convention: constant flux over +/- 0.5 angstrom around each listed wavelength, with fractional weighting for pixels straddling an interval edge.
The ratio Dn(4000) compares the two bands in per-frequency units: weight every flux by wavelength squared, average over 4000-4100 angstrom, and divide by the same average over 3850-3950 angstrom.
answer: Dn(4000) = 1.39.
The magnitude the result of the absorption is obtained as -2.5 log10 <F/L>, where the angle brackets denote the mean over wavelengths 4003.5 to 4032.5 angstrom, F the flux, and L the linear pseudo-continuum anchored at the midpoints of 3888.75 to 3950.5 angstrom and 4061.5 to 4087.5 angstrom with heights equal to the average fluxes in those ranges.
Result -0.13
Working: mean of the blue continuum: 1.24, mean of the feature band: 1.74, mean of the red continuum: 1.71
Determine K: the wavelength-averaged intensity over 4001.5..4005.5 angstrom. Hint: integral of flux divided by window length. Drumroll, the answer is 1.73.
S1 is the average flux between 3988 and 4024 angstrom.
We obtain 1.73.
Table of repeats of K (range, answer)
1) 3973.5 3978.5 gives 1.35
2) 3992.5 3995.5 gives 1.73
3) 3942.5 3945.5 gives 1.23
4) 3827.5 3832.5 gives 1.01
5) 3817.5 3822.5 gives 1.36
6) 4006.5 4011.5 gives 1.72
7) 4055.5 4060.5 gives 1.77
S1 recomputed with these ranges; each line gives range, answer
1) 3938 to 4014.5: 1.42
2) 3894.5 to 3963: 1.28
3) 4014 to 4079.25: 1.73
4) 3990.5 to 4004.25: 1.72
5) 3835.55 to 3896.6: 1.43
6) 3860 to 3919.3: 1.47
